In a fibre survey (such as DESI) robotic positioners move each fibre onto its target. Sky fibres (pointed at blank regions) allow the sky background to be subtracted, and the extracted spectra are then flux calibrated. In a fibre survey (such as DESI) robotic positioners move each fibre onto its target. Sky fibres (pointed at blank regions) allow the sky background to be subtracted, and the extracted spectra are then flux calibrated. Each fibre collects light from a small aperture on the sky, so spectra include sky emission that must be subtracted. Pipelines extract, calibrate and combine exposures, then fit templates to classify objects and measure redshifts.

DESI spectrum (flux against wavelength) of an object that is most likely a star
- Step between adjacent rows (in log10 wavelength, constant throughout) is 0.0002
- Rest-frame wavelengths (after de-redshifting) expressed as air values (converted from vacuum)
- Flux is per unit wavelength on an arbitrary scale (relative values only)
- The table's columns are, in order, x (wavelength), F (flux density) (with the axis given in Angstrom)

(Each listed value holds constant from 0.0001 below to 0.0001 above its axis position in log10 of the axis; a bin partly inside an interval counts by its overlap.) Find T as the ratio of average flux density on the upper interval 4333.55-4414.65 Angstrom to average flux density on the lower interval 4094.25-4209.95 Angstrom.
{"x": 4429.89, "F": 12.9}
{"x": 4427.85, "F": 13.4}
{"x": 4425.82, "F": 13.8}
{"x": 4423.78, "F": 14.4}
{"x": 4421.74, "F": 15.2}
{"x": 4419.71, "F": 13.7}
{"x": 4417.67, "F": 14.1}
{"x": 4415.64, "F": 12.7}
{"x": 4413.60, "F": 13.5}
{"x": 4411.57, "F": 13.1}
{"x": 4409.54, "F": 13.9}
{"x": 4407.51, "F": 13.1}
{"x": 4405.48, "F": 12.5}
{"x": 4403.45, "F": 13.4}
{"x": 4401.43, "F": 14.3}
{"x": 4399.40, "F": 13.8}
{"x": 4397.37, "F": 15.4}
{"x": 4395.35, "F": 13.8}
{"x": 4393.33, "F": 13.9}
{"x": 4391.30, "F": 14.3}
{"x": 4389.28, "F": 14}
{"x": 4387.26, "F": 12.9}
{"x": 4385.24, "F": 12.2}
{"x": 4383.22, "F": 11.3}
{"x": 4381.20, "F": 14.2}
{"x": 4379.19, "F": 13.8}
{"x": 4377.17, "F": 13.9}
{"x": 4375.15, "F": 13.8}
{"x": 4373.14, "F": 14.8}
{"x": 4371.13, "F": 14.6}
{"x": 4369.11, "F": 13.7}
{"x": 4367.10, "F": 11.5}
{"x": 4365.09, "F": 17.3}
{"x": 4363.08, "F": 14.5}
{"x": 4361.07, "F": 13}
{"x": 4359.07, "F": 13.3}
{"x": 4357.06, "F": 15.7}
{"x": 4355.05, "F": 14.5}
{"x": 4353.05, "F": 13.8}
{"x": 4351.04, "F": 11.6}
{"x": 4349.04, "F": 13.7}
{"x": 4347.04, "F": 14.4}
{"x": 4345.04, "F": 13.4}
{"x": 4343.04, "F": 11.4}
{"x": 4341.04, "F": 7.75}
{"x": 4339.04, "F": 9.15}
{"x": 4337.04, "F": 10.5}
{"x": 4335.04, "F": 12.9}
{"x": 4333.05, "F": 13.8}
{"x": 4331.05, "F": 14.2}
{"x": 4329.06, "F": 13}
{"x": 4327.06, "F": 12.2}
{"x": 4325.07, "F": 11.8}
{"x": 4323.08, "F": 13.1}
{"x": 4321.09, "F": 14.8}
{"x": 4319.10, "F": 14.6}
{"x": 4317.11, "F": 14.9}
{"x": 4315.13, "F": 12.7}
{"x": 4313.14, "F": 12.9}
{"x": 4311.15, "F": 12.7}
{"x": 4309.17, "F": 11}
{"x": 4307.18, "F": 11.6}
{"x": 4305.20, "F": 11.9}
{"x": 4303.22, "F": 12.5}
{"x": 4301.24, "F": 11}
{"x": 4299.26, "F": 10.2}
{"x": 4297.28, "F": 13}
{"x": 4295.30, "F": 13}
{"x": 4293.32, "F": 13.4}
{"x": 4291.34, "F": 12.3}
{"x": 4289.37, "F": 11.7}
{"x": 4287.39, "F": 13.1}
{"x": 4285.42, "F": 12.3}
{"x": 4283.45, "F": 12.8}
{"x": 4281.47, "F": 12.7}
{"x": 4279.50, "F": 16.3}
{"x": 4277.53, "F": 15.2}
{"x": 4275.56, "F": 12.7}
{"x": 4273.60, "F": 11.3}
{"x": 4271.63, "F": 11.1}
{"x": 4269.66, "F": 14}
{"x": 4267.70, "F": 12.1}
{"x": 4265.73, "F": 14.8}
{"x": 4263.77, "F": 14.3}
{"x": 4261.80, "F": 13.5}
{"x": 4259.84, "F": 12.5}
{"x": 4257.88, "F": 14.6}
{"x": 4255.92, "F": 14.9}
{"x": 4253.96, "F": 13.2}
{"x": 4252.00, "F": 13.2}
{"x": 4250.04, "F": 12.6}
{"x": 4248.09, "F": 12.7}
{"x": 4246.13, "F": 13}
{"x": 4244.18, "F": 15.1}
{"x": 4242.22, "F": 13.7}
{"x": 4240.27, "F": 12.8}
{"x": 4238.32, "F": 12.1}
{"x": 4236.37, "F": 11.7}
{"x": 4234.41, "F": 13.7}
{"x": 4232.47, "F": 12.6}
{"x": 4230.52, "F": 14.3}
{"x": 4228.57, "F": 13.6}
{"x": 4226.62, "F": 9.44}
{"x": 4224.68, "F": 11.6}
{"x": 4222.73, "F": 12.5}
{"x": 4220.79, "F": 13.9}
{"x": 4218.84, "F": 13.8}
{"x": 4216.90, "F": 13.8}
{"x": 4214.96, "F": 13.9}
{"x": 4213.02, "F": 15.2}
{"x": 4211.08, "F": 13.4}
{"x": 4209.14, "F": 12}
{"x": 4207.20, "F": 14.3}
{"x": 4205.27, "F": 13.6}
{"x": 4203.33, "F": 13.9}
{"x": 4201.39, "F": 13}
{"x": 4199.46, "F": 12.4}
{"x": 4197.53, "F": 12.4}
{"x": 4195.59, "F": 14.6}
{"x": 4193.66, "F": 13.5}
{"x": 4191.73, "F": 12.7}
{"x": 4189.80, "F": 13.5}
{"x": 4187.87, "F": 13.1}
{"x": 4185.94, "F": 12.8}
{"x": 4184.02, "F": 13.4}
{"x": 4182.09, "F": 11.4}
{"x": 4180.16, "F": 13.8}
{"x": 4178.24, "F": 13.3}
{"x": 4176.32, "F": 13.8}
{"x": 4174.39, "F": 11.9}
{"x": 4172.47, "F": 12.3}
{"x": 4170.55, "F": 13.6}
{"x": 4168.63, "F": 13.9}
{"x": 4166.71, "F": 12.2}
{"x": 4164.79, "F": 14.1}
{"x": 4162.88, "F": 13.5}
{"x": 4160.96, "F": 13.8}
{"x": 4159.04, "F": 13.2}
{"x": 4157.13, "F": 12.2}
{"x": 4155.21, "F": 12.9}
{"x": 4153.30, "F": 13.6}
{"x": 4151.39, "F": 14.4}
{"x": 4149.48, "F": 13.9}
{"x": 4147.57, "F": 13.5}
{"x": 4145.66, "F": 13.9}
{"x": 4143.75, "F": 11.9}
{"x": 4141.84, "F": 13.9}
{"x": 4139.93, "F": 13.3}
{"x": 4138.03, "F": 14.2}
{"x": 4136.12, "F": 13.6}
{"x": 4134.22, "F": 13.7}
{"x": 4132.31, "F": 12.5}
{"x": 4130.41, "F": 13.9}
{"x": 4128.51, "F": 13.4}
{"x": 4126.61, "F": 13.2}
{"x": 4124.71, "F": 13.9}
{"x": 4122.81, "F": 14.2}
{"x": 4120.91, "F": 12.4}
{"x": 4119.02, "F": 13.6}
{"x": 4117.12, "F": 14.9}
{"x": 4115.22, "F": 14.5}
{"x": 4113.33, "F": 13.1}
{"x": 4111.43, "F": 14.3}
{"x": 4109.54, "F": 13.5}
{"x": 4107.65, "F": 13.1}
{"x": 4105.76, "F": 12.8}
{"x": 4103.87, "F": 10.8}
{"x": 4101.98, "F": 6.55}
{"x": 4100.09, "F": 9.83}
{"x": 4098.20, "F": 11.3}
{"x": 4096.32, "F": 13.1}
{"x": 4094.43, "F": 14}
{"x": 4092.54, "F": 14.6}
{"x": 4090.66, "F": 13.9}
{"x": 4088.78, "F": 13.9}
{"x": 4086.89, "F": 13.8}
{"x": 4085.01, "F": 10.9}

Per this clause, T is 1.0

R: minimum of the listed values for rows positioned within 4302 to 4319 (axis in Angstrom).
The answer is 11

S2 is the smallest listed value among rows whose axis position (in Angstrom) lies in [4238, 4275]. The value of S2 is 11.1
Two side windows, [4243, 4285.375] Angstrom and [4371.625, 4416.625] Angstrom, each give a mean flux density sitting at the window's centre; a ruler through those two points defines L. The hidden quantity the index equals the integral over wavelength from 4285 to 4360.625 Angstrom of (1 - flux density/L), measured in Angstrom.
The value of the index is 4.86 Angstrom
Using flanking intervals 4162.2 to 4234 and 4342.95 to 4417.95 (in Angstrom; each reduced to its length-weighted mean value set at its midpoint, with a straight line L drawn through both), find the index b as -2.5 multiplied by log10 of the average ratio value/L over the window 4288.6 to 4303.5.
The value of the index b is 0.11 mag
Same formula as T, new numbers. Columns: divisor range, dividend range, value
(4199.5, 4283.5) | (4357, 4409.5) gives 1.04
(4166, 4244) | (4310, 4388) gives 1.01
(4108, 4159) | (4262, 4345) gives 0.93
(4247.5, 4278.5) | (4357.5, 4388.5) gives 1.03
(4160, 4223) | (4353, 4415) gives 1.04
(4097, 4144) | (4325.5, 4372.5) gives 1.01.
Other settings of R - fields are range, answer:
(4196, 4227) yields 9.44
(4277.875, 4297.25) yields 11.7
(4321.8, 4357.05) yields 7.75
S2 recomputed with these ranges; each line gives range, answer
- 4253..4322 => 10.2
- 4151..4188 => 11.4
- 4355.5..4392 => 11.3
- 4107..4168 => 11.9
